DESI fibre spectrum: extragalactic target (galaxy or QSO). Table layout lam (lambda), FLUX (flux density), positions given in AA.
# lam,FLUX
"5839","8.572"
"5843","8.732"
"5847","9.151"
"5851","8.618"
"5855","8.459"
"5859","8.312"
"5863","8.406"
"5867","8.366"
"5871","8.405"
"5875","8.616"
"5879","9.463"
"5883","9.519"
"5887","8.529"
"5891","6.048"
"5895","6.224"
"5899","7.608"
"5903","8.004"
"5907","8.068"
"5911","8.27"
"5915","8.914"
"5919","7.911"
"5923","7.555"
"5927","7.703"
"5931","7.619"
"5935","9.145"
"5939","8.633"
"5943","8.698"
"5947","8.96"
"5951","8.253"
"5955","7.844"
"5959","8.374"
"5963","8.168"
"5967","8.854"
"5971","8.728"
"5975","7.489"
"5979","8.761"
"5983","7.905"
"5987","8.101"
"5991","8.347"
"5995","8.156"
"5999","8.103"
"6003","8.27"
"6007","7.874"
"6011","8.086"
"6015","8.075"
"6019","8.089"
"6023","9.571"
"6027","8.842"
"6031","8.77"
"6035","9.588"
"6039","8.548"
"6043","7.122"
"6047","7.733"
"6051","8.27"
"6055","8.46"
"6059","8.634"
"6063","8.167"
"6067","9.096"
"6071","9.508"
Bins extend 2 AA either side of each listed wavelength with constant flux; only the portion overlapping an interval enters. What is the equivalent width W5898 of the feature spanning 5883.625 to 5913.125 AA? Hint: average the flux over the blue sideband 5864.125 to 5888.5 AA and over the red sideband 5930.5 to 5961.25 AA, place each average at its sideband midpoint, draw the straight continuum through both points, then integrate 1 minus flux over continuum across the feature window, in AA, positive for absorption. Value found 3.6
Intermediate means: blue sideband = 8.81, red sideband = 8.48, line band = 7.63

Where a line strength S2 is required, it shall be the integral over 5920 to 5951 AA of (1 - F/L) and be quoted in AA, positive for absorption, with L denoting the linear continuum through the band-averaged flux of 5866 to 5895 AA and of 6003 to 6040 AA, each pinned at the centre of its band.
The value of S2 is 0.3 AA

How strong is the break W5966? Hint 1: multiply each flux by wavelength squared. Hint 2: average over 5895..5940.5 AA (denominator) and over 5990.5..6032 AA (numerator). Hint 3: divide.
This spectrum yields 1.07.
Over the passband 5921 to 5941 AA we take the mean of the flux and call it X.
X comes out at 8.13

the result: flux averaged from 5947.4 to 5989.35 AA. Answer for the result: 8.28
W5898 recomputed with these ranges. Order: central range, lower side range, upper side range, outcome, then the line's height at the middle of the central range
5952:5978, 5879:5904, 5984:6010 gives -0.8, 8.03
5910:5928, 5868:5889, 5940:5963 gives 1.1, 8.62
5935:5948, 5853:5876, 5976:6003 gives -0.8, 8.29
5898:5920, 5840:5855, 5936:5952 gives 1.4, 8.72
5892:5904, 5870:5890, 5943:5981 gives 2.2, 8.7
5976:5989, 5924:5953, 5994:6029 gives 0.3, 8.37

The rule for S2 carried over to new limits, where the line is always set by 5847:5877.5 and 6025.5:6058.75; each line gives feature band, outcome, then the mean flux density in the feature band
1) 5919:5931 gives 1.1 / 7.67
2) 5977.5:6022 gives 1.4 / 8.19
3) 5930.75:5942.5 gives -0.2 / 8.62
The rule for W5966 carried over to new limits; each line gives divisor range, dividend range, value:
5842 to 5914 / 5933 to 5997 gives 1.05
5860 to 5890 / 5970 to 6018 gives 0.98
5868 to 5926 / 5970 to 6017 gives 1.04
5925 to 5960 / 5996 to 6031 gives 1.03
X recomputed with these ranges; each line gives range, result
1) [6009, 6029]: 8.53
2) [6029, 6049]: 8.35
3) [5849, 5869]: 8.43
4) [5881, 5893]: 8.03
